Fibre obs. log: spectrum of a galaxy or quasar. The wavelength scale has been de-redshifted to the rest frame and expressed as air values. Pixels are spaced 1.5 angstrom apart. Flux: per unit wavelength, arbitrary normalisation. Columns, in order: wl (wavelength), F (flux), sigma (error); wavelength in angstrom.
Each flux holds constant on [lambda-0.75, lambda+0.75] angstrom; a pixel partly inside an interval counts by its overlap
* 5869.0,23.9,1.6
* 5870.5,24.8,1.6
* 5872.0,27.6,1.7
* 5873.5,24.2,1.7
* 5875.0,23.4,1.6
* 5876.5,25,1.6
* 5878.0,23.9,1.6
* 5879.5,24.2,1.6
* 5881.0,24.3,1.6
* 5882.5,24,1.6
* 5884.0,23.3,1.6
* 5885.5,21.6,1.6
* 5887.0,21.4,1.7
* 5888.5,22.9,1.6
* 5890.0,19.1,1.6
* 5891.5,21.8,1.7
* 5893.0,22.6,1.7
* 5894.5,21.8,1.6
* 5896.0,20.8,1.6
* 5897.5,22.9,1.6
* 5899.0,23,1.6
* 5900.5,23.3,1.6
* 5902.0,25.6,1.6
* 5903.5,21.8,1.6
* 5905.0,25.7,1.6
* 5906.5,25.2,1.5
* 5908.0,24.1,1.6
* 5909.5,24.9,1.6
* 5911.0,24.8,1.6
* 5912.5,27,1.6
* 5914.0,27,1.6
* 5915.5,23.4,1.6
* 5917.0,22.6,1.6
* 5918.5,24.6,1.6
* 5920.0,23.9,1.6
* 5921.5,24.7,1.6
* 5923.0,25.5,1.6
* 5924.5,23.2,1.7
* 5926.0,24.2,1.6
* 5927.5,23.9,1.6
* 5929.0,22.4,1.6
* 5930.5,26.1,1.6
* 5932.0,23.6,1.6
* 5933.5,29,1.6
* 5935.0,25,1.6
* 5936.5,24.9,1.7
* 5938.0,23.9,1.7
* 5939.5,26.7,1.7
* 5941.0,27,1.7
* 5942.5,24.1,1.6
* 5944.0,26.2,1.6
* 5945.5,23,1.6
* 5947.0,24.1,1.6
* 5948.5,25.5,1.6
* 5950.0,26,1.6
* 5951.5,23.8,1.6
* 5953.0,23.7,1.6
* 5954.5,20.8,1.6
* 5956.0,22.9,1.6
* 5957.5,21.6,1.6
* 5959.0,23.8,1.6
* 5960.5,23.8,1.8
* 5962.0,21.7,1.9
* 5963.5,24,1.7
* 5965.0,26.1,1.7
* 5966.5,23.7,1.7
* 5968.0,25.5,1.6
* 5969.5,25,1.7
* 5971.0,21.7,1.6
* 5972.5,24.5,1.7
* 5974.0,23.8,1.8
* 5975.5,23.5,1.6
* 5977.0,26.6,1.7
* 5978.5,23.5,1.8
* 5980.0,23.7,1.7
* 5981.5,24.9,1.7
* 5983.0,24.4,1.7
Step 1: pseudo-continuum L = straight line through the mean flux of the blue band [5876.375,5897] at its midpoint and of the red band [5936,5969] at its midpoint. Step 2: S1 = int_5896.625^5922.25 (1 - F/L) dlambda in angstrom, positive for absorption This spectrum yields -1.4 angstrom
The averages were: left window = 22.6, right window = 24.2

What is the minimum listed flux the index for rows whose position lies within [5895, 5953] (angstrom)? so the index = 20.8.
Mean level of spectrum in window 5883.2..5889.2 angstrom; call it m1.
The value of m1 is 22.3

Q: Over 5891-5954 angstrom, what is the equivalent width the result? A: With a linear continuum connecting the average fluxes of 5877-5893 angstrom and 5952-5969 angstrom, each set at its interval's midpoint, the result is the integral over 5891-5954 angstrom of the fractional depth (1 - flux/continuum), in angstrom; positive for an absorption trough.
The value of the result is -3.5 angstrom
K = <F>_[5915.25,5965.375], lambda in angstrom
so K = 24.3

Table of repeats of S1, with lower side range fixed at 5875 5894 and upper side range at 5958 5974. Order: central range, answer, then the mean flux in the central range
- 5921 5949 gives -1.6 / 24.9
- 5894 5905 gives 0.0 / 23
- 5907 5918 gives -0.8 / 24.8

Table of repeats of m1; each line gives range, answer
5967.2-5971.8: 24.1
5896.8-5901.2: 23.1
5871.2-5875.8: 25.1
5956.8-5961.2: 23.1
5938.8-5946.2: 25.4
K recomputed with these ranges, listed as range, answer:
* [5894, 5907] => 23.3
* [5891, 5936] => 24.2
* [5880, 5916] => 23.4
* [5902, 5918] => 24.7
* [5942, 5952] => 24.7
